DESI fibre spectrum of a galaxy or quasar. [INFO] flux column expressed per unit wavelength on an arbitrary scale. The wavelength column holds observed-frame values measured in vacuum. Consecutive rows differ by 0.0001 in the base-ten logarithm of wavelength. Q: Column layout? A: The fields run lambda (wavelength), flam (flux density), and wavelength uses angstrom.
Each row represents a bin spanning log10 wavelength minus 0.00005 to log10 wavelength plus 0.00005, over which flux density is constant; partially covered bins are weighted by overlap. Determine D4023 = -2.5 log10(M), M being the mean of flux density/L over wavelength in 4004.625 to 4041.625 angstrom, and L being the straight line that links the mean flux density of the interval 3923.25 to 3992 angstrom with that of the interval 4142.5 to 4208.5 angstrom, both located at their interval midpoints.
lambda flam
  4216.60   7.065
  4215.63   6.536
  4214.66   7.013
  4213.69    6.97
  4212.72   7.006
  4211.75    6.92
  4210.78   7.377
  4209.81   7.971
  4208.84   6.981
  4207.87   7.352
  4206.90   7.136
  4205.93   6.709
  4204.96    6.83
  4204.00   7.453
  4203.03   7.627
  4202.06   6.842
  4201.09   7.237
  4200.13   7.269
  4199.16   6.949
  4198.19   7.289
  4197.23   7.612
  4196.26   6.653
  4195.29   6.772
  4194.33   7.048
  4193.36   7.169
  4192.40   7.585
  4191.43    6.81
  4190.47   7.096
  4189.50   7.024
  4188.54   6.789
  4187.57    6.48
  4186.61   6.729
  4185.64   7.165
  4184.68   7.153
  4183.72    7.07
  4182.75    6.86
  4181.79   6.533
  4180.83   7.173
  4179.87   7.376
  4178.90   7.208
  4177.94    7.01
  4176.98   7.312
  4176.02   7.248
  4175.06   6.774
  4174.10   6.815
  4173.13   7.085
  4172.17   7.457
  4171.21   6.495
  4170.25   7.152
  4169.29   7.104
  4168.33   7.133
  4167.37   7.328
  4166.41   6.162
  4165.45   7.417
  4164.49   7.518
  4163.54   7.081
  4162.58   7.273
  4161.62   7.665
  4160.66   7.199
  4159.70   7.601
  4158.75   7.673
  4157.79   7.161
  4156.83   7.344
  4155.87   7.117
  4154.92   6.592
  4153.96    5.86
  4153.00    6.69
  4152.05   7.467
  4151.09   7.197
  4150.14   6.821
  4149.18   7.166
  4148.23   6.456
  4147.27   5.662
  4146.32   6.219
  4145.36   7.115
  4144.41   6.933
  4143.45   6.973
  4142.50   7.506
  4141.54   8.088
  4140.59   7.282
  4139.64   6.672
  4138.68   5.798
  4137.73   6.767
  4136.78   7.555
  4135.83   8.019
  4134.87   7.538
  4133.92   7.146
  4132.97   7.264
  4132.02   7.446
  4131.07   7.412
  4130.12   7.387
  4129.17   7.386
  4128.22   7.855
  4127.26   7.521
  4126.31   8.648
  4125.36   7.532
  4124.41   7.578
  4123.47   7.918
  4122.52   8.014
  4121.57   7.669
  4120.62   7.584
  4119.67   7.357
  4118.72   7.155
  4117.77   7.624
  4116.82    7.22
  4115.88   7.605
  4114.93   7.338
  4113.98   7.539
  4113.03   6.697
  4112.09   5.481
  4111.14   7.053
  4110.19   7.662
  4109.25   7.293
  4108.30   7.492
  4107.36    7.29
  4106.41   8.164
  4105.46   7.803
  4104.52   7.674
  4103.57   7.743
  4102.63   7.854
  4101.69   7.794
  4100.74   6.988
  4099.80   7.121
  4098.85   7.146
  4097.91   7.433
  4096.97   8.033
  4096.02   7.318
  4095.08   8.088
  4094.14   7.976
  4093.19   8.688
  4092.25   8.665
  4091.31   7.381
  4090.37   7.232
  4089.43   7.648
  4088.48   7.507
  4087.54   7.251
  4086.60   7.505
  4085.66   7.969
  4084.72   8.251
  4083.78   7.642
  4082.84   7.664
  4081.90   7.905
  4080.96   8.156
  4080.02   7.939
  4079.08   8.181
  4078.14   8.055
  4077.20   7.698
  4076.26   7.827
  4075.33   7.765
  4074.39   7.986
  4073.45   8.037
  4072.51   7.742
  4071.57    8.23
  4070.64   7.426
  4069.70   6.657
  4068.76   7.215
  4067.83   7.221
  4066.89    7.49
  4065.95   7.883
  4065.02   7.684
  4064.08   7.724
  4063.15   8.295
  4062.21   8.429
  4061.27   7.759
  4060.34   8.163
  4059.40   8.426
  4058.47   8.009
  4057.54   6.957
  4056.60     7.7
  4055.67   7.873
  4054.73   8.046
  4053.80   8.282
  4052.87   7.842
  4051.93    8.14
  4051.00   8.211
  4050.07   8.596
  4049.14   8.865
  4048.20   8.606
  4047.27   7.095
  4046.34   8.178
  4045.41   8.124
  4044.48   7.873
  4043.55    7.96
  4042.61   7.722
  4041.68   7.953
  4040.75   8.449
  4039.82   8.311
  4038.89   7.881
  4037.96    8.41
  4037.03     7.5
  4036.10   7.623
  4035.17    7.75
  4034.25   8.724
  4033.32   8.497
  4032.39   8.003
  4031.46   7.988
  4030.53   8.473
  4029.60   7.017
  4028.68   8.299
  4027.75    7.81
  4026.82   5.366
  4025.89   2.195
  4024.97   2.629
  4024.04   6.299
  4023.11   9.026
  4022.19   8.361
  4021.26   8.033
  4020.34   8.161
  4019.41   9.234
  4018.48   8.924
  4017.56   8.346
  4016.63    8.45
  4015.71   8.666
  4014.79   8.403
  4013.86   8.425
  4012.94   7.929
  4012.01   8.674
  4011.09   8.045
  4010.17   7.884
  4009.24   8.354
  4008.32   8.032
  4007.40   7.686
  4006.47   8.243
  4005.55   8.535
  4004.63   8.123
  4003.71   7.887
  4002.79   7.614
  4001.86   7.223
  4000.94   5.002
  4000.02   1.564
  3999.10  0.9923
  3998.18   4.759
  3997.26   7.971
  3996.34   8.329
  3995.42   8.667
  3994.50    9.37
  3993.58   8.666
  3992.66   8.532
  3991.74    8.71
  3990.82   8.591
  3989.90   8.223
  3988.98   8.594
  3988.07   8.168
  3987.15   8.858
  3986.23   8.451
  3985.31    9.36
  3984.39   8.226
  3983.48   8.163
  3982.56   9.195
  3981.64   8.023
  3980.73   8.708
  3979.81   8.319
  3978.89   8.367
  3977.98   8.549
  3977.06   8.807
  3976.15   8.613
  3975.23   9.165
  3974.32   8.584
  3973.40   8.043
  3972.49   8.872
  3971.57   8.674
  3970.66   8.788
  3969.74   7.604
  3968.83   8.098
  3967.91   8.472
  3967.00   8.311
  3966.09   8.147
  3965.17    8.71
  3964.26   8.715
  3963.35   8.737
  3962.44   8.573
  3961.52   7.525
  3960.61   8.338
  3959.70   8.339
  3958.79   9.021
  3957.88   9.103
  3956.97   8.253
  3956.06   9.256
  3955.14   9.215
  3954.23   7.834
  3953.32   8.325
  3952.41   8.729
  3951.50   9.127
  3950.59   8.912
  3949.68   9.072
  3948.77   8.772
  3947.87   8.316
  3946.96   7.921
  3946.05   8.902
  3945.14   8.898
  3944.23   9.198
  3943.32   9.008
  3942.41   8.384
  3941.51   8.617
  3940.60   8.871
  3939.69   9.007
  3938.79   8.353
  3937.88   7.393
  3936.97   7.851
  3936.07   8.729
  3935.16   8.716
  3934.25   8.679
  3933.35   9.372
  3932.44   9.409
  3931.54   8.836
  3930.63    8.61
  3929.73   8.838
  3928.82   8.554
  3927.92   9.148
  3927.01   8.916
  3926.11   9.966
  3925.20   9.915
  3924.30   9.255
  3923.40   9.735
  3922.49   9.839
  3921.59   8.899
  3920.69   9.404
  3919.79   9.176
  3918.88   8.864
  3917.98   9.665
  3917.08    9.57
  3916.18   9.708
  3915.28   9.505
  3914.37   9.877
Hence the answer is 0.05 mag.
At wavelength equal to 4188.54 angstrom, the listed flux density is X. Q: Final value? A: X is 6.789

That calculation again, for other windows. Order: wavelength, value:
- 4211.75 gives 6.92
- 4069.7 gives 6.657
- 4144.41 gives 6.933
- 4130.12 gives 7.387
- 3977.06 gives 8.807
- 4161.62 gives 7.665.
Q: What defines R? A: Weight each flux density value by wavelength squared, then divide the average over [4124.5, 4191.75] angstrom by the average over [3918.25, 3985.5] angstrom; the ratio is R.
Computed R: 0.90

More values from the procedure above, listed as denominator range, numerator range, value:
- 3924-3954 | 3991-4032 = 0.88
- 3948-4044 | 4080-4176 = 0.98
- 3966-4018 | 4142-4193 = 0.95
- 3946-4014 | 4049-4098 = 1.01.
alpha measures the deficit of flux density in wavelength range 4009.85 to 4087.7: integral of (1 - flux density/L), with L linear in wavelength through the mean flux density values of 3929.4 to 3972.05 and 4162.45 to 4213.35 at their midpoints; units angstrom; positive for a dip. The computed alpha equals 1.4 angstrom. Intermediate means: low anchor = 8.61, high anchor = 7.09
